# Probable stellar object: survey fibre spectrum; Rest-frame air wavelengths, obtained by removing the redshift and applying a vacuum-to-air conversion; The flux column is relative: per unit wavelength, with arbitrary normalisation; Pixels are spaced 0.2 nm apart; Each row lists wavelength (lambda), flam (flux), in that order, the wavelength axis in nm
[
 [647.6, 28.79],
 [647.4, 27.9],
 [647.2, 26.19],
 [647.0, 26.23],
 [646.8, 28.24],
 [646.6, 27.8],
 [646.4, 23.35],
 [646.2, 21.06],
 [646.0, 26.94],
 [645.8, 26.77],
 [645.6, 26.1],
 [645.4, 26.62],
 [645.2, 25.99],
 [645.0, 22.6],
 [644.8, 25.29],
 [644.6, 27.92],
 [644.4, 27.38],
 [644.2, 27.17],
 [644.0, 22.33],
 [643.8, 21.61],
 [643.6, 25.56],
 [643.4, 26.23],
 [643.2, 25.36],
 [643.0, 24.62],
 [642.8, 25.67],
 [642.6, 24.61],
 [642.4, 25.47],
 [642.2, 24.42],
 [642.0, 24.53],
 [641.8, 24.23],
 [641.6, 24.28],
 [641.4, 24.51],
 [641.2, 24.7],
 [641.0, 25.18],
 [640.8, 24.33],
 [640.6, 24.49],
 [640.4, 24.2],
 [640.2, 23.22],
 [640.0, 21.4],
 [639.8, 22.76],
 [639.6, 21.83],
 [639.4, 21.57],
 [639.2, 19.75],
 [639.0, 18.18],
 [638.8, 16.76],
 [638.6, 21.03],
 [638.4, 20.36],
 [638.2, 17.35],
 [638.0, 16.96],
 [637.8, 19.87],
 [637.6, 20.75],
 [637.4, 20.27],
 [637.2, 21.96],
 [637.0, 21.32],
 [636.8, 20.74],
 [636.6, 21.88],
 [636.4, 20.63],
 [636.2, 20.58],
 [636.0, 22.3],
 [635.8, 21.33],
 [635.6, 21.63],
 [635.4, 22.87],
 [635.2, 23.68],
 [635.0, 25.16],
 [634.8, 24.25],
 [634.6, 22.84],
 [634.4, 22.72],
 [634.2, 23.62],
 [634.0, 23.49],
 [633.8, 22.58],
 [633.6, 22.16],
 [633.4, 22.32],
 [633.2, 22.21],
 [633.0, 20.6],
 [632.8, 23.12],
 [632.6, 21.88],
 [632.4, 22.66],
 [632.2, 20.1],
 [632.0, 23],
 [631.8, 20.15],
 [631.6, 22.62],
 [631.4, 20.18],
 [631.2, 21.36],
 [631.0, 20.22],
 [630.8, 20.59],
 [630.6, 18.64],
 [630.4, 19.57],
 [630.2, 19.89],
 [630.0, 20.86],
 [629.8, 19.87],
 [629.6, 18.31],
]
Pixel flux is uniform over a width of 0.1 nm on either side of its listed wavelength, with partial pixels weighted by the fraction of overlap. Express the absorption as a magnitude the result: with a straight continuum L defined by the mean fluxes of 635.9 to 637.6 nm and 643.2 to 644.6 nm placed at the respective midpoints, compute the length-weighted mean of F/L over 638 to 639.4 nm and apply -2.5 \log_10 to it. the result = 0.18 mag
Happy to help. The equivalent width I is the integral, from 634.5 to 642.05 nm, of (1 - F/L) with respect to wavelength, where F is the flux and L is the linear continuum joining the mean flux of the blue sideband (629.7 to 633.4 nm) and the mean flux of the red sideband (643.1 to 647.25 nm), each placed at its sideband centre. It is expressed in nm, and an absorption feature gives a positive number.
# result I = 0.43 nm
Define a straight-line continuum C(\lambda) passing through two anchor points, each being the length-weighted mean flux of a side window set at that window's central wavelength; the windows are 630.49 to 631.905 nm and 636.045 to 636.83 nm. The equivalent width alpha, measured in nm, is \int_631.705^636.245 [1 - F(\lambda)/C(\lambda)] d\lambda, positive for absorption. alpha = -0.35 nm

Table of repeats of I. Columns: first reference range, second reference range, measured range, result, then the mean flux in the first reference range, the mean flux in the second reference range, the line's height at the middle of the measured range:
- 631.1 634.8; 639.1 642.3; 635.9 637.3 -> 0.09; 22.1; 23.5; 22.8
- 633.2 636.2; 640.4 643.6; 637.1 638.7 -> 0.26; 22.8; 24.8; 23.7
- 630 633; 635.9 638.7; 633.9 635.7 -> -0.23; 21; 20.4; 20.7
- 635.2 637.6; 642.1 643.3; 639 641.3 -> 0.08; 21.5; 25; 23.6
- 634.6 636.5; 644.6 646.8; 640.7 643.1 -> -0.03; 22.5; 25.5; 24.4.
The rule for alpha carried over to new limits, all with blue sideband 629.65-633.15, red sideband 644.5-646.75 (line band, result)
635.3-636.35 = 0.03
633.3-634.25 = -0.05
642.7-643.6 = -0.03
